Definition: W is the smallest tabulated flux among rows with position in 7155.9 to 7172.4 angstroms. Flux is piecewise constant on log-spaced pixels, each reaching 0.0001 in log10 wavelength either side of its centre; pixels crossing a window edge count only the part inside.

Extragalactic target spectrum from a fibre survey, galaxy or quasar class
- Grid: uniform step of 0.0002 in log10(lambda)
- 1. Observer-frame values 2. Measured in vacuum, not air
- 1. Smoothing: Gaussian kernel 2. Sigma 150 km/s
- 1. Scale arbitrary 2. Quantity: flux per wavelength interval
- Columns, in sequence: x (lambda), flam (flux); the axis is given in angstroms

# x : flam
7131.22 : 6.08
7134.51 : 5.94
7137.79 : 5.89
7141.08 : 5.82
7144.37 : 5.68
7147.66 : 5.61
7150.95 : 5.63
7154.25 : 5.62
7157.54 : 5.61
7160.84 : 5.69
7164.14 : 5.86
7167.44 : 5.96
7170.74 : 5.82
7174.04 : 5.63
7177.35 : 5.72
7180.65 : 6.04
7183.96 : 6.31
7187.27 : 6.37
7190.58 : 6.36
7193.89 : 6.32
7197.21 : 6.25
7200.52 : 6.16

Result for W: 5.61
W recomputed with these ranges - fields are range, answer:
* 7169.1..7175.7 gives 5.63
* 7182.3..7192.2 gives 6.31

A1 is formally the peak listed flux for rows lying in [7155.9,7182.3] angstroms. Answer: 6.04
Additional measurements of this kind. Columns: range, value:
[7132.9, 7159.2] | 5.94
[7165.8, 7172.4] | 5.96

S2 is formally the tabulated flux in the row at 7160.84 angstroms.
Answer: 5.69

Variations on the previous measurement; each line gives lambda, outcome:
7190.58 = 6.36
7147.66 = 5.61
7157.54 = 5.61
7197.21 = 6.25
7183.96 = 6.31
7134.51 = 5.94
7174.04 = 5.63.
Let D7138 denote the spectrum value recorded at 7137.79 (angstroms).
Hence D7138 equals 5.89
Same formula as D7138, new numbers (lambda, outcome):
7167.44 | 5.96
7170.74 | 5.82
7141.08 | 5.82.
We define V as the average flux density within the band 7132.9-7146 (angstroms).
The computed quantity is 5.83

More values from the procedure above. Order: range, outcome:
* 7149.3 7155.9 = 5.63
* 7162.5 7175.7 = 5.82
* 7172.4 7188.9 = 6.01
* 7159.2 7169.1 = 5.84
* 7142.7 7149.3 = 5.65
